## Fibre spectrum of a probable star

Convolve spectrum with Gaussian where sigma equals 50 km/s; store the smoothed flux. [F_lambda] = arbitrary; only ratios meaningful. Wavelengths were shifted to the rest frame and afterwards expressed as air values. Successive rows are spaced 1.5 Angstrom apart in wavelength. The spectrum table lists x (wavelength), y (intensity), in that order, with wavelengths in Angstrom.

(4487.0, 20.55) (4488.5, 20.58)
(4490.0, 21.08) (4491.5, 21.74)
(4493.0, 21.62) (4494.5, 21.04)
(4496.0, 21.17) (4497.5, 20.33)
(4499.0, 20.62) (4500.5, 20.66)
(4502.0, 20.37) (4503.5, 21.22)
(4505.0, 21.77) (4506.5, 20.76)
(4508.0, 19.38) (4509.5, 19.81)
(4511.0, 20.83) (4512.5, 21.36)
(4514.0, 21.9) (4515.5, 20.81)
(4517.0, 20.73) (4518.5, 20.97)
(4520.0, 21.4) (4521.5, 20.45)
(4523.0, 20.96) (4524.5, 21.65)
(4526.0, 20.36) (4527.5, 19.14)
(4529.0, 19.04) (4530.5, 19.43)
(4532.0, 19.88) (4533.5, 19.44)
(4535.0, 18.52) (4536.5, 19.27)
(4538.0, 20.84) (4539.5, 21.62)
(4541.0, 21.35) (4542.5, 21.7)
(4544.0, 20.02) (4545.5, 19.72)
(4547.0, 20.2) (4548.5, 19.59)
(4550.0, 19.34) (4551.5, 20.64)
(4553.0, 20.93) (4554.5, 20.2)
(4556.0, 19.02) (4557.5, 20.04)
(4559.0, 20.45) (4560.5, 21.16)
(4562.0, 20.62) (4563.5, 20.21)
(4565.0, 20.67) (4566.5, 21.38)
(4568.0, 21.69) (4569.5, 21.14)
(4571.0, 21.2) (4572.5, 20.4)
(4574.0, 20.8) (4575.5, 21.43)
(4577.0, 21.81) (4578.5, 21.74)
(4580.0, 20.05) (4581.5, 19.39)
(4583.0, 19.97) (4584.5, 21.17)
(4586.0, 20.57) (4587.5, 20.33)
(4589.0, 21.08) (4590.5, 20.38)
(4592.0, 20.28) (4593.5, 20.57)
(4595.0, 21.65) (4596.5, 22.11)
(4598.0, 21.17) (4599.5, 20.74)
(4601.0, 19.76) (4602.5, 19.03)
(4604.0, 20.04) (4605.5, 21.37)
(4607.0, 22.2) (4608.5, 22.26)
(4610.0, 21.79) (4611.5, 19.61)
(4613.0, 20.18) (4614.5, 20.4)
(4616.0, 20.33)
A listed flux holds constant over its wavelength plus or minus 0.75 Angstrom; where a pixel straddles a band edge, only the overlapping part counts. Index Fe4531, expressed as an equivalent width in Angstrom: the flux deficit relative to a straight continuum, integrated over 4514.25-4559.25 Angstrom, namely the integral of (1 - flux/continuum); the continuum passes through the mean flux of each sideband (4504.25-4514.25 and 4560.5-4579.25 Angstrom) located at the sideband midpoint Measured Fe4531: 1.4 Angstrom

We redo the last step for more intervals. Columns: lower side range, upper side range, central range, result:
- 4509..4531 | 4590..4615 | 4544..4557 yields 0.5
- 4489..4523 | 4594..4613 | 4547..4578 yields 0.4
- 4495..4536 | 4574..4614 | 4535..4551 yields 0.2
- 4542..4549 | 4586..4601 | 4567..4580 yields -0.4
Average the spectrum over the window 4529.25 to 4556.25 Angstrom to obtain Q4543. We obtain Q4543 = 20.1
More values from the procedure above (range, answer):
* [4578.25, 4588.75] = 20.4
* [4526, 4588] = 20.4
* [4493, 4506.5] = 20.9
